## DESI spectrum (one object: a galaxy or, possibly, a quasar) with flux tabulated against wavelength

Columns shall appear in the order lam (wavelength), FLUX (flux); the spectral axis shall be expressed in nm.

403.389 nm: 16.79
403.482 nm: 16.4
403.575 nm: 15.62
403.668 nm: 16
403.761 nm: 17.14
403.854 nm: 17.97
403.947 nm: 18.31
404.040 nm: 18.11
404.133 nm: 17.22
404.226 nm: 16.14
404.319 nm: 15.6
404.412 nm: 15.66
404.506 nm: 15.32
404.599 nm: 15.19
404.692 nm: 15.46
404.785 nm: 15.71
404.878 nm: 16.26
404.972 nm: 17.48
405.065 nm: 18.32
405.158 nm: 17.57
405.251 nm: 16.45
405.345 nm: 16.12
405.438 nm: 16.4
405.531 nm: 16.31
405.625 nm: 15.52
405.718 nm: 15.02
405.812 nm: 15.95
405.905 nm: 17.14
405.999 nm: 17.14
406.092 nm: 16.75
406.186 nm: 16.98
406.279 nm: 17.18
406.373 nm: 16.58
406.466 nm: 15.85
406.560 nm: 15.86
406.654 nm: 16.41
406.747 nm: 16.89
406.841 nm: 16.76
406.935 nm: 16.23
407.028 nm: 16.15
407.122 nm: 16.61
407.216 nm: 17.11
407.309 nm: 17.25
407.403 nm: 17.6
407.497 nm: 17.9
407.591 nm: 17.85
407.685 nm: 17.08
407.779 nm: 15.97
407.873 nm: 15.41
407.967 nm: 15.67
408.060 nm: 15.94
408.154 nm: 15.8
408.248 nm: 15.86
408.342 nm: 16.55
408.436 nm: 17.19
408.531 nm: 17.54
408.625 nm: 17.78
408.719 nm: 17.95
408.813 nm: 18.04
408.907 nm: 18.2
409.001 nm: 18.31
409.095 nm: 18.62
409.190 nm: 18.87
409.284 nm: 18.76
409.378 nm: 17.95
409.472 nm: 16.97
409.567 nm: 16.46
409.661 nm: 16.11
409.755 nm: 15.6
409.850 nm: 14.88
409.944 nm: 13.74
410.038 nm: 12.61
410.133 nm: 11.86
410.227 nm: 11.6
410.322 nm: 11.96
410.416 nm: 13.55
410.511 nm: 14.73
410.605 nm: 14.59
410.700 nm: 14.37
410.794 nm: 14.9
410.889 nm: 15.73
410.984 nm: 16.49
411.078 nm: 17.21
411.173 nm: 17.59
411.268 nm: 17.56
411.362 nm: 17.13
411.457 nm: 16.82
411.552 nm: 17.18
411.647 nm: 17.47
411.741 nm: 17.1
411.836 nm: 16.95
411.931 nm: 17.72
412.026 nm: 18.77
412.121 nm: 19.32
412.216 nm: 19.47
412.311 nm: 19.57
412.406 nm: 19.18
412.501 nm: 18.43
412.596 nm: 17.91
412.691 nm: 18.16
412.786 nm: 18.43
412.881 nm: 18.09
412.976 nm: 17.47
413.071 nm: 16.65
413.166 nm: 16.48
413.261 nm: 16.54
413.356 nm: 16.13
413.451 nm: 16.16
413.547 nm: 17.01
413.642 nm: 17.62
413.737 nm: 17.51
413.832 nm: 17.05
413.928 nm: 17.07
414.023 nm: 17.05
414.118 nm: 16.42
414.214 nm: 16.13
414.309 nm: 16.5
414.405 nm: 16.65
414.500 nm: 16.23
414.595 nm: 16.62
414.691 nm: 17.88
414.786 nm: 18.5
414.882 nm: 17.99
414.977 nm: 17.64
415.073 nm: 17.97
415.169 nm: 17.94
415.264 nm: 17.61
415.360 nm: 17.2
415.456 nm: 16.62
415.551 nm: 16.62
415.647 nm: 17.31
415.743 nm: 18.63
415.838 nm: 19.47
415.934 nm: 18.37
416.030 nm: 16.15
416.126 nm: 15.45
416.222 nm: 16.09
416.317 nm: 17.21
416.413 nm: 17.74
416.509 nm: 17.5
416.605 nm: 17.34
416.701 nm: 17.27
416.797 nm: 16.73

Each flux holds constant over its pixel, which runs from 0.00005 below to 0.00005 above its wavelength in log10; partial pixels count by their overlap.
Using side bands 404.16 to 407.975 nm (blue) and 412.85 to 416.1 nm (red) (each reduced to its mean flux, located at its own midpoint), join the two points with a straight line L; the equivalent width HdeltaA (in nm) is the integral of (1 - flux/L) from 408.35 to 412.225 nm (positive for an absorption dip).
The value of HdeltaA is 0.088 nm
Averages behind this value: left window 16.5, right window 17.2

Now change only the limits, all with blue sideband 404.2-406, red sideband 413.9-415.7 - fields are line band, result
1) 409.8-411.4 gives 0.19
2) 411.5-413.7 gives -0.10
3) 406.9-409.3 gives -0.09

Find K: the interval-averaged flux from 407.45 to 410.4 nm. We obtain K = 16.3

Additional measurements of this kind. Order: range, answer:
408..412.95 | 16.7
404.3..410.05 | 16.6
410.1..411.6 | 15.2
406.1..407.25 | 16.5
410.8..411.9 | 16.9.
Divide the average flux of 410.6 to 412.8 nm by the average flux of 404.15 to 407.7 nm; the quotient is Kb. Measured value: 1.06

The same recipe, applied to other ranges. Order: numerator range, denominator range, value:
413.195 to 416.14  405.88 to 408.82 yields 1.02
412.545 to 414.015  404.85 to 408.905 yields 1.03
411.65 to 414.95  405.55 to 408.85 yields 1.05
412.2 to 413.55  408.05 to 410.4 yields 1.09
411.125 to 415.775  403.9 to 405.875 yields 1.07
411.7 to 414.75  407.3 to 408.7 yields 1.04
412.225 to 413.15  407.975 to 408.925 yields 1.07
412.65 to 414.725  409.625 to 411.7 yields 1.12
